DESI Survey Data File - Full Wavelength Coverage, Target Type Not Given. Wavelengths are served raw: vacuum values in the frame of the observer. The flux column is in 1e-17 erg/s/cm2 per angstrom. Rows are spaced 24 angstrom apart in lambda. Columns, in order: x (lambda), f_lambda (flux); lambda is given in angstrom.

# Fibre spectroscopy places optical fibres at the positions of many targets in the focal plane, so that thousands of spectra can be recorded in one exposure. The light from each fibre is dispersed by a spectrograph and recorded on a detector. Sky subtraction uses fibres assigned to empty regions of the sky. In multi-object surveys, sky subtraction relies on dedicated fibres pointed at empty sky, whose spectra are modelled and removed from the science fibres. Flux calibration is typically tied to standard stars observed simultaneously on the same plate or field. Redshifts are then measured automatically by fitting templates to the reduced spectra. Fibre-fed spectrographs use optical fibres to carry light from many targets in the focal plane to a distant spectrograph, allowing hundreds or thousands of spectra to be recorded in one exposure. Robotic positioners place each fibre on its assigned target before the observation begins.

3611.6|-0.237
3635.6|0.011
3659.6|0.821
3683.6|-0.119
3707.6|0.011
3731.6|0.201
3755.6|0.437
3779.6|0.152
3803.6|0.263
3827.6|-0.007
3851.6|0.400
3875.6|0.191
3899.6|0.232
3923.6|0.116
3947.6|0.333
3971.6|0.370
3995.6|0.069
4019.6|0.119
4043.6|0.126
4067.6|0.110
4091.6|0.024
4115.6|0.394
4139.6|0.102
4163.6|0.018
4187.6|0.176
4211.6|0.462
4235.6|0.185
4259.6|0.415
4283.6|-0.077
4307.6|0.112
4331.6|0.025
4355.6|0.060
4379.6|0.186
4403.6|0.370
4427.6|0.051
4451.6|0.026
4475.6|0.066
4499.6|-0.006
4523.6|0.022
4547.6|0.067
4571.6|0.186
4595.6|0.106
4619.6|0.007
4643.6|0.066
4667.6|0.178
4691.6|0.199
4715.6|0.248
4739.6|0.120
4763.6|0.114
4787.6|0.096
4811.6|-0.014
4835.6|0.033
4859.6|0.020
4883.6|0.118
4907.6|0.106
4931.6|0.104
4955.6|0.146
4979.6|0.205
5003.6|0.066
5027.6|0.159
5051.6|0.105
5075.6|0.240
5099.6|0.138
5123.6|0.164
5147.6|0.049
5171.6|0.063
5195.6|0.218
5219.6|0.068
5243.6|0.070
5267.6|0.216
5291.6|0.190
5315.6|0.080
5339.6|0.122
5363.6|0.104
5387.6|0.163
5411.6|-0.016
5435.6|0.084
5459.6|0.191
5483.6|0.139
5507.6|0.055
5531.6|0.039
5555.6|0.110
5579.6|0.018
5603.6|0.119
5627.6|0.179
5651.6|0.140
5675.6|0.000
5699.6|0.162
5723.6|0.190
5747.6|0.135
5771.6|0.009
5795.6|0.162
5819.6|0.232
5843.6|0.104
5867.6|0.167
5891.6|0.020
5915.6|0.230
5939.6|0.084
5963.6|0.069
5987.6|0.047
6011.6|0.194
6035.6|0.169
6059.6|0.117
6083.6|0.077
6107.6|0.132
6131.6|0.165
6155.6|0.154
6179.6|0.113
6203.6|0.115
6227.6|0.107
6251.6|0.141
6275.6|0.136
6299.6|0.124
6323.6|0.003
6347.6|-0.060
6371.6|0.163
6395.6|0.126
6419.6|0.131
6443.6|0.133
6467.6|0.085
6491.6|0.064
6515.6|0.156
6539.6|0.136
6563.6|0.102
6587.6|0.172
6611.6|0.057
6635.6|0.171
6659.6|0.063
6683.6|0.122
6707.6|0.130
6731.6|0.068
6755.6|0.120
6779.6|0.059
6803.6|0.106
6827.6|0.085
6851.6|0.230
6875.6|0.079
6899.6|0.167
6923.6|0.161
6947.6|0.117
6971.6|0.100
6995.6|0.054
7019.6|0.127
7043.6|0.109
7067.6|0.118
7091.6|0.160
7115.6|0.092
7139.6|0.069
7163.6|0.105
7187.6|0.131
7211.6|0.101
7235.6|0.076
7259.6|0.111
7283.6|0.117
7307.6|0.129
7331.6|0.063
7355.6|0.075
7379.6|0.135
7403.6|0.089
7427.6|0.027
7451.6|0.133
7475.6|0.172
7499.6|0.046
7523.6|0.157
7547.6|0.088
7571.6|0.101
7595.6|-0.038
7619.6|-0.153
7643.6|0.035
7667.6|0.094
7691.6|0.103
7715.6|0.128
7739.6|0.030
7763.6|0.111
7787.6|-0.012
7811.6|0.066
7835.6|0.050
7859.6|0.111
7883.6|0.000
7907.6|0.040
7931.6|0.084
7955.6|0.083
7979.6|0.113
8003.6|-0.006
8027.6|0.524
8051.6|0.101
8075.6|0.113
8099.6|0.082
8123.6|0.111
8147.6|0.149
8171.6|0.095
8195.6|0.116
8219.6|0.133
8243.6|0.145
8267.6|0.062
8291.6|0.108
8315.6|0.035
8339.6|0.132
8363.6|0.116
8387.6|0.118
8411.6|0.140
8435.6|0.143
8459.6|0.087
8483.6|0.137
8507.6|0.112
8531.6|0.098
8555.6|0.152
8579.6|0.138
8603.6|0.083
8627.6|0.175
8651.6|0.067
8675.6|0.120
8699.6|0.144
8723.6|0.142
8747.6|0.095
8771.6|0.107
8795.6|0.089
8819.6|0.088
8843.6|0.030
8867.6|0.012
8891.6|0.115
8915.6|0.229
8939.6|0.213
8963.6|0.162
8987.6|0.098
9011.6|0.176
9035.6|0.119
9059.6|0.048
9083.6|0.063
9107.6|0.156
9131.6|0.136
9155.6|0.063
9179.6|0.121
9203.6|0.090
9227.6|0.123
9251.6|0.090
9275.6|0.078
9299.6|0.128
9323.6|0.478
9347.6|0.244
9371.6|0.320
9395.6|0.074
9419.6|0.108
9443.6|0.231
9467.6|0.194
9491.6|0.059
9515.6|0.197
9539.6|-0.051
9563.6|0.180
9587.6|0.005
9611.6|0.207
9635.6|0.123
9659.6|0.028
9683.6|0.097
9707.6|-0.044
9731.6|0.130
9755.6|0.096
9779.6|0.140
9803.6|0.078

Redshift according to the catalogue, 1.155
